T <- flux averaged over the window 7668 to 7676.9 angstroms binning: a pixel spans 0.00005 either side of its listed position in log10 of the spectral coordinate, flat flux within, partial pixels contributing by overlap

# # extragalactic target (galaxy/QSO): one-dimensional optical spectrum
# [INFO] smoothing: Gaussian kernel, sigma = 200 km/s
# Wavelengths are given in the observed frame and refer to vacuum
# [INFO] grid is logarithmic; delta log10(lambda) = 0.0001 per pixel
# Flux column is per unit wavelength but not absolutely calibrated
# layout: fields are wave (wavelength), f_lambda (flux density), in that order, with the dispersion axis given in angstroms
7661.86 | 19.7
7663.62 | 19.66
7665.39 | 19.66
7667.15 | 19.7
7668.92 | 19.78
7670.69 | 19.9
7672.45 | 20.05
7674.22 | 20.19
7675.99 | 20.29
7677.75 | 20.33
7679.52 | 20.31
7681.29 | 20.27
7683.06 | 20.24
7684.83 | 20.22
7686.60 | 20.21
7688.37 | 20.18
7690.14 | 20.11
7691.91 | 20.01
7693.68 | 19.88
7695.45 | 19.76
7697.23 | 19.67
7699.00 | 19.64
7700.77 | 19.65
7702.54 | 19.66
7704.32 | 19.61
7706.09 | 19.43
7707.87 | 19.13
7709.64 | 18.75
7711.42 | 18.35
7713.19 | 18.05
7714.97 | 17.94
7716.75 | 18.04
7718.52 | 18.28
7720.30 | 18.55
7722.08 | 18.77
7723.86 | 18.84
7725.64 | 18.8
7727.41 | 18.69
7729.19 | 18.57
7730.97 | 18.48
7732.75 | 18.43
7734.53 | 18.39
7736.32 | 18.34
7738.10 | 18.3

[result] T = 20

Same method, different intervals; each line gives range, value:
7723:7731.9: 18.7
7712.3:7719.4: 18.1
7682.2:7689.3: 20.2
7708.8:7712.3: 18.5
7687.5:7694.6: 20.1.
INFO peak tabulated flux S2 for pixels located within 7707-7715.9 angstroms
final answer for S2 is 19.13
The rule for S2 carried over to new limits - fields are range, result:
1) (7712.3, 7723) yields 18.77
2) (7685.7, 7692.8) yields 20.21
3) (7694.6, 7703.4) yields 19.76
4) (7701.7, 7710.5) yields 19.66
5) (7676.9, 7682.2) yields 20.33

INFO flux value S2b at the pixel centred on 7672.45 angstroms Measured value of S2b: 20.05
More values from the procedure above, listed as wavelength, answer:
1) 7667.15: 19.7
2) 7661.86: 19.7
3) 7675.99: 20.29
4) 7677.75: 20.33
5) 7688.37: 20.18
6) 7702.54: 19.66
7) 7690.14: 20.11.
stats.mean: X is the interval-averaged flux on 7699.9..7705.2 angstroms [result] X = 19.6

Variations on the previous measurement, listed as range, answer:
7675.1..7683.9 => 20.3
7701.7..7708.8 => 19.4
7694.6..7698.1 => 19.7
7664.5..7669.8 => 19.7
